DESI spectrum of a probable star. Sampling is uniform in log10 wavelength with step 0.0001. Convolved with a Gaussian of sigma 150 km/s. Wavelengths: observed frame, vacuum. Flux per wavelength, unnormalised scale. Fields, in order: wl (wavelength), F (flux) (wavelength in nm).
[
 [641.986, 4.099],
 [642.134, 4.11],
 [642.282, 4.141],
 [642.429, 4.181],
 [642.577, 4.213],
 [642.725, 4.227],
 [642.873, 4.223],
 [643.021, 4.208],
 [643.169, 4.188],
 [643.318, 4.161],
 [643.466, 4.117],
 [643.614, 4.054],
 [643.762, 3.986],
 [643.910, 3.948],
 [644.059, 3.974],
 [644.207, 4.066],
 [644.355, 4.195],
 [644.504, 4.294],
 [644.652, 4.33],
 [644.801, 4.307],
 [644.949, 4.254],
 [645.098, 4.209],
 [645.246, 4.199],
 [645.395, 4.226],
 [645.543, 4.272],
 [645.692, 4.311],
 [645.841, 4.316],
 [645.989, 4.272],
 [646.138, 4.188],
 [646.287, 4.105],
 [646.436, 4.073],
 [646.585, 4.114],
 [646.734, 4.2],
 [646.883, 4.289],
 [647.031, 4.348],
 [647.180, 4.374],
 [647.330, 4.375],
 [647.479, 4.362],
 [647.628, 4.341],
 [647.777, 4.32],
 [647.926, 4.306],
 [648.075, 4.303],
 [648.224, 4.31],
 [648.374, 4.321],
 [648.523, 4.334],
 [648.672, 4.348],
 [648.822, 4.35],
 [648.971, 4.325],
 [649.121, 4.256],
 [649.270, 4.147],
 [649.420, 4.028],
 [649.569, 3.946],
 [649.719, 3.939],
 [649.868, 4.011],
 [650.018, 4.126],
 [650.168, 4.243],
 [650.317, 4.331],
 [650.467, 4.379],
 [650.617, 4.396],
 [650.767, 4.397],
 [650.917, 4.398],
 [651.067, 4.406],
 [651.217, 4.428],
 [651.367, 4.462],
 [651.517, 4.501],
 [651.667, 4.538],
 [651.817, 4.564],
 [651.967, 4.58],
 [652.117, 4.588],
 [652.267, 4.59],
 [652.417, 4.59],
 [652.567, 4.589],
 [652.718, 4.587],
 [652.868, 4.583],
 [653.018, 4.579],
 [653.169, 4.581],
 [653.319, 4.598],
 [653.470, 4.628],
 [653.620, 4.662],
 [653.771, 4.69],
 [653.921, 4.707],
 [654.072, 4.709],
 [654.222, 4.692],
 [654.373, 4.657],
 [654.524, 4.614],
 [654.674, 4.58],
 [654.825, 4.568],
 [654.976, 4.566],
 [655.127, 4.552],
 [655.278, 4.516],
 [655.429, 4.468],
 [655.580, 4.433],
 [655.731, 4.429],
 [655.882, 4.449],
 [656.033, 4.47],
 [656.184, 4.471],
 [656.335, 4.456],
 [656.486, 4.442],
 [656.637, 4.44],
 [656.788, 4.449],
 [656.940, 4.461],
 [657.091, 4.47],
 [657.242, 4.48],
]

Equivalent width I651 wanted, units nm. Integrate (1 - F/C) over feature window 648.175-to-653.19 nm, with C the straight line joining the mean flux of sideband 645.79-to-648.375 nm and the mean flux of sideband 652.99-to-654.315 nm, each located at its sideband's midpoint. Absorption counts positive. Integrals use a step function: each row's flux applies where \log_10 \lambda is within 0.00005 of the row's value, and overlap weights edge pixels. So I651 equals 0.12 nm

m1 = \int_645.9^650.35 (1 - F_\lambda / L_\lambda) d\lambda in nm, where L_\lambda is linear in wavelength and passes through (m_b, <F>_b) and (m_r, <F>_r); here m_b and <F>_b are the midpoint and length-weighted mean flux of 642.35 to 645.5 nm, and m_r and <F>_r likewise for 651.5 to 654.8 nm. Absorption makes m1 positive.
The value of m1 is 0.141 nm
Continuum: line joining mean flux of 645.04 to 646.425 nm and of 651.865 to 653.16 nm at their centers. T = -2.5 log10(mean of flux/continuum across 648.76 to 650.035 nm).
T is 0.08 mag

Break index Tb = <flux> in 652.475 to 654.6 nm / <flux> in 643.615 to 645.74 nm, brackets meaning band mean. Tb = 1.11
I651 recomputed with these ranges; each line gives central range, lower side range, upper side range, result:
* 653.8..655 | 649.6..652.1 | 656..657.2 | -0.060 nm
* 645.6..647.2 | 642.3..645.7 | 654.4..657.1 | 0.004 nm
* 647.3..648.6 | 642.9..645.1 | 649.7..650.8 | -0.038 nm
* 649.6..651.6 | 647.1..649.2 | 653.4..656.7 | 0.049 nm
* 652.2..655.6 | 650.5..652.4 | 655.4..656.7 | -0.100 nm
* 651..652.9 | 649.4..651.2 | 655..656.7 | -0.105 nm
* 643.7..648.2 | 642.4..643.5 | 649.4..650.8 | -0.048 nm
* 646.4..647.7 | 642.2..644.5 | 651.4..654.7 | 0.010 nm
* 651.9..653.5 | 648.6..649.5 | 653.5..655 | -0.022 nm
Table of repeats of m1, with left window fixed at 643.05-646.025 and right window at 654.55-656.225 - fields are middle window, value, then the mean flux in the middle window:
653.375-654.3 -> -0.05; 4.68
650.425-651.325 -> -0.01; 4.4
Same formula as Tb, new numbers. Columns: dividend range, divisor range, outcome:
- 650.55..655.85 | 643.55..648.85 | 1.07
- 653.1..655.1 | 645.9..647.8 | 1.09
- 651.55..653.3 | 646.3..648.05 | 1.07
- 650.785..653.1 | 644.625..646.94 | 1.07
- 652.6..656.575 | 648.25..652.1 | 1.06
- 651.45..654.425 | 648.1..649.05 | 1.07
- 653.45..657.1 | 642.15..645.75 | 1.09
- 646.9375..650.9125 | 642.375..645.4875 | 1.02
